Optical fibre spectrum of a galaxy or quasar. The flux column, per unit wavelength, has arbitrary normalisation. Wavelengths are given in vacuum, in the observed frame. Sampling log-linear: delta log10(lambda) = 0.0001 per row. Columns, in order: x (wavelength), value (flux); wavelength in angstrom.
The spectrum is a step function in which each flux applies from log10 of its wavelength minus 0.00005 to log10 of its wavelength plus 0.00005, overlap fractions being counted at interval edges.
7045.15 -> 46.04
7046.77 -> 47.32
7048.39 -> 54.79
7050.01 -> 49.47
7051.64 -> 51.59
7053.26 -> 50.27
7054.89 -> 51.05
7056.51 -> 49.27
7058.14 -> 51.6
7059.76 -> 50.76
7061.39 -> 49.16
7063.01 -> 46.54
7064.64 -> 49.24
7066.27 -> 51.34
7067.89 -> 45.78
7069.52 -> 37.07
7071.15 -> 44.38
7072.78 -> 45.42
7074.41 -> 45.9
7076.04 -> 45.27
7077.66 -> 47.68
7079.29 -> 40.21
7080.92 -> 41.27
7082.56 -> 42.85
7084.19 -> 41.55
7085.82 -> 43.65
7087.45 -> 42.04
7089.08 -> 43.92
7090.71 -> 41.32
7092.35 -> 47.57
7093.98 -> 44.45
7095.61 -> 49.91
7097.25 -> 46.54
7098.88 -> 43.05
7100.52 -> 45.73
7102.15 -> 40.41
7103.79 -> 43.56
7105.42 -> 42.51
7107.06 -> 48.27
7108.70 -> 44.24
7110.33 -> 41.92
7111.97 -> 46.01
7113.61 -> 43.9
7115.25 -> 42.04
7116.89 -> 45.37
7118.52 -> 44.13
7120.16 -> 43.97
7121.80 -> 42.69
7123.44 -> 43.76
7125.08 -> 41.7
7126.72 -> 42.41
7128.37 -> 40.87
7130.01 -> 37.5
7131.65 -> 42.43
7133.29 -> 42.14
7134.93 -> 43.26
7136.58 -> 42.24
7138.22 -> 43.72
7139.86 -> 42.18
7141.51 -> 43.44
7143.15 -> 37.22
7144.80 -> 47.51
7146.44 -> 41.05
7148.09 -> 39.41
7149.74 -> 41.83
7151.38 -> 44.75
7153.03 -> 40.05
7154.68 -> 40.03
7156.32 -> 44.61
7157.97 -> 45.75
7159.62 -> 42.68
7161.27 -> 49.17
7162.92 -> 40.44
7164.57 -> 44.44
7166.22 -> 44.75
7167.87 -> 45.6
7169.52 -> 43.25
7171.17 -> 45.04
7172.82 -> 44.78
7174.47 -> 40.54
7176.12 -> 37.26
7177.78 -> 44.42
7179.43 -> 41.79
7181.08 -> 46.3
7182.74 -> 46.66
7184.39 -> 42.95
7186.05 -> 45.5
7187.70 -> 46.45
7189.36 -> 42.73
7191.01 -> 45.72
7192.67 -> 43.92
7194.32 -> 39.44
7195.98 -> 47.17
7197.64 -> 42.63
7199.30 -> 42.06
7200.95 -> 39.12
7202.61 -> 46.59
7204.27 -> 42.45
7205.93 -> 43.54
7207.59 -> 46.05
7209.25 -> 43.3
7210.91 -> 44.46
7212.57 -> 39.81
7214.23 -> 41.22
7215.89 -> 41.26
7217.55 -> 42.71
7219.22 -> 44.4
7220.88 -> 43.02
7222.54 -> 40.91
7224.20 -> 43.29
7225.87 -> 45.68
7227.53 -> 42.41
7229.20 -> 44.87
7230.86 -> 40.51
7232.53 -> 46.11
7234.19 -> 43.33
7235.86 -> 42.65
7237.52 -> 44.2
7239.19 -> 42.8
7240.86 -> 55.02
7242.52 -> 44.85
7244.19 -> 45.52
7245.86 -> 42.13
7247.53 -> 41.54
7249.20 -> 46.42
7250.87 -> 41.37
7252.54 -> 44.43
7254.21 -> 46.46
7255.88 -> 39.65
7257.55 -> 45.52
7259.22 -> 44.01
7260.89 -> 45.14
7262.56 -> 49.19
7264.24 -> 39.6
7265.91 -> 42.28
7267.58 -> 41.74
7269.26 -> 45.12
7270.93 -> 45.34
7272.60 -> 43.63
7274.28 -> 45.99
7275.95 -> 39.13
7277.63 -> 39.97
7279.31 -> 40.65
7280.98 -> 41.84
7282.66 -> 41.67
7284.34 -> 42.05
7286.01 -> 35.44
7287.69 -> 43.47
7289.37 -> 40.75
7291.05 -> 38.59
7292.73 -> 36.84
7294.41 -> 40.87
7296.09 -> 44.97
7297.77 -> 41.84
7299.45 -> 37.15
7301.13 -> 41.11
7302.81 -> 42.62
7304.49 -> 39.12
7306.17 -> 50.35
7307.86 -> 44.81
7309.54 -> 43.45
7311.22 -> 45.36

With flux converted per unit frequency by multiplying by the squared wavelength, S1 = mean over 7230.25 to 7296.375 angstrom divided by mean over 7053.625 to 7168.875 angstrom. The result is 1.02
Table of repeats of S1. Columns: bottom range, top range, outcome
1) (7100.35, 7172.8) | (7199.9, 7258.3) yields 1.04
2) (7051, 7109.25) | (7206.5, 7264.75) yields 1.00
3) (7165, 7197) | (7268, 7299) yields 0.97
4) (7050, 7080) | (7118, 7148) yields 0.91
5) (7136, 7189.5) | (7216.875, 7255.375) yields 1.04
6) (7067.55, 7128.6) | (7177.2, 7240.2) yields 1.03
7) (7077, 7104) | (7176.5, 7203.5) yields 1.03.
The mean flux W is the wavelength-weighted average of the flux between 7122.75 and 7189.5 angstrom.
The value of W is 43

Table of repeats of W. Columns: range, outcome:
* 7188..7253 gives 43.6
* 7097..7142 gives 43.2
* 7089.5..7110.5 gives 44.6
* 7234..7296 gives 43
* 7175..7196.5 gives 43.8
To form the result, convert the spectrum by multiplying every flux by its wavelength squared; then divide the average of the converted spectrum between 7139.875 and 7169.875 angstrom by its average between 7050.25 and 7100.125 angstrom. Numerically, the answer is 0.96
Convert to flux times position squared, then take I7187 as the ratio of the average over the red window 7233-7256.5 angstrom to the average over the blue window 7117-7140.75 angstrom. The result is 1.1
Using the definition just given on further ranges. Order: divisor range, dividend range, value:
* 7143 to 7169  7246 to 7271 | 1.04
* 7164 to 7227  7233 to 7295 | 1.01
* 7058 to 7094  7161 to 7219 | 1.00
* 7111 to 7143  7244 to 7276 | 1.06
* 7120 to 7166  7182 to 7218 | 1.04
